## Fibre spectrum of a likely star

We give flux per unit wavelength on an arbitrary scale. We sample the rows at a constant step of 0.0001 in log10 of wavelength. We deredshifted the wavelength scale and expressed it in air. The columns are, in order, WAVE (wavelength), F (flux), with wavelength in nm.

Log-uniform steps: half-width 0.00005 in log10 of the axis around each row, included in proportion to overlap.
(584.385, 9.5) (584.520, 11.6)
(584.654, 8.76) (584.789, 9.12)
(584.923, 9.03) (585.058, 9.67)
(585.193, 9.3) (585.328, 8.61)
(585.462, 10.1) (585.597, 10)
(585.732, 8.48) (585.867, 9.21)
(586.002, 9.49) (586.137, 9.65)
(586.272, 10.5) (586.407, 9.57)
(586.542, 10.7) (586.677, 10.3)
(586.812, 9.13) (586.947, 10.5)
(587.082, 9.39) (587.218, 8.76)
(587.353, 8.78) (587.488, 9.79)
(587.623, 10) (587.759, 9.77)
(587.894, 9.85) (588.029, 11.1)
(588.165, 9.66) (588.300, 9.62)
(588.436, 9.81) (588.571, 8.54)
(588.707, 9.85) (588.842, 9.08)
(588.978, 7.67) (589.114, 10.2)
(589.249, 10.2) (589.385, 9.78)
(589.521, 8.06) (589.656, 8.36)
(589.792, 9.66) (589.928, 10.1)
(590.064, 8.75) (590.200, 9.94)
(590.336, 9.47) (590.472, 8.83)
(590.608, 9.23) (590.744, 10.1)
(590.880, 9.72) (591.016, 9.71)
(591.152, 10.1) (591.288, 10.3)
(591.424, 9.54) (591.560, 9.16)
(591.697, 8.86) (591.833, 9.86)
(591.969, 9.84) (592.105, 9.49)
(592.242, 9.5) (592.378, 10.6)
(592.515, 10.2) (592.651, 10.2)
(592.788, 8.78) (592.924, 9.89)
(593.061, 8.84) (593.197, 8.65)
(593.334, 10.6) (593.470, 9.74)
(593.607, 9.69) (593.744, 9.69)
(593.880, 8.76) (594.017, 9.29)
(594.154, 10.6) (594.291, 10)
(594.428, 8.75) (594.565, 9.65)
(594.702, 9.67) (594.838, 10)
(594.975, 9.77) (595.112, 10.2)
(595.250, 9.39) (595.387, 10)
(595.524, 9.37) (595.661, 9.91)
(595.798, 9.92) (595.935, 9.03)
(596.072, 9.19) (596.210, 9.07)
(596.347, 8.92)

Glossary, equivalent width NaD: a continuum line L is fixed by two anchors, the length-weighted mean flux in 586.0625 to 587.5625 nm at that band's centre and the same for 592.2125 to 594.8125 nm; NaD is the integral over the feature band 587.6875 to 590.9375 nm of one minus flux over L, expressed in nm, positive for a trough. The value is 0.077 nm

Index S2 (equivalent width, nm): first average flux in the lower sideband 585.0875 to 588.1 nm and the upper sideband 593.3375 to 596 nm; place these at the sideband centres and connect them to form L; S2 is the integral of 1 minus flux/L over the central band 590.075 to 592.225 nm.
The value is 0.02 nm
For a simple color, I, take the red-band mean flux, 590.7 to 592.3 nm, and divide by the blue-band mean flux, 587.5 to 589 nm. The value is 1.0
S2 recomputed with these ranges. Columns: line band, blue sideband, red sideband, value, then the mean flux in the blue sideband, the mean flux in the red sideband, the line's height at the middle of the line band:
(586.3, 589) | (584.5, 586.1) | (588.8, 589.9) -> -0.111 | 9.39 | 9.16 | 9.26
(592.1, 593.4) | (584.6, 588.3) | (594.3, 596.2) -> -0.011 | 9.6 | 9.6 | 9.6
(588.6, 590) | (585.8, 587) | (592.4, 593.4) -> 0.072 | 9.89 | 9.63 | 9.78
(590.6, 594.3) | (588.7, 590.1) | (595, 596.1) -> -0.094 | 9.23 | 9.65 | 9.44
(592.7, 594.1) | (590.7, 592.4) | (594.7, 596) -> 0.045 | 9.73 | 9.74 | 9.73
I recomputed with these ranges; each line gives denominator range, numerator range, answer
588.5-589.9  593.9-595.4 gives 1.06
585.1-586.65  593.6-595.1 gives 1.00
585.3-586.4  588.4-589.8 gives 0.96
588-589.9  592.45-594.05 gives 1.02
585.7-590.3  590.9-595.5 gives 1.01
